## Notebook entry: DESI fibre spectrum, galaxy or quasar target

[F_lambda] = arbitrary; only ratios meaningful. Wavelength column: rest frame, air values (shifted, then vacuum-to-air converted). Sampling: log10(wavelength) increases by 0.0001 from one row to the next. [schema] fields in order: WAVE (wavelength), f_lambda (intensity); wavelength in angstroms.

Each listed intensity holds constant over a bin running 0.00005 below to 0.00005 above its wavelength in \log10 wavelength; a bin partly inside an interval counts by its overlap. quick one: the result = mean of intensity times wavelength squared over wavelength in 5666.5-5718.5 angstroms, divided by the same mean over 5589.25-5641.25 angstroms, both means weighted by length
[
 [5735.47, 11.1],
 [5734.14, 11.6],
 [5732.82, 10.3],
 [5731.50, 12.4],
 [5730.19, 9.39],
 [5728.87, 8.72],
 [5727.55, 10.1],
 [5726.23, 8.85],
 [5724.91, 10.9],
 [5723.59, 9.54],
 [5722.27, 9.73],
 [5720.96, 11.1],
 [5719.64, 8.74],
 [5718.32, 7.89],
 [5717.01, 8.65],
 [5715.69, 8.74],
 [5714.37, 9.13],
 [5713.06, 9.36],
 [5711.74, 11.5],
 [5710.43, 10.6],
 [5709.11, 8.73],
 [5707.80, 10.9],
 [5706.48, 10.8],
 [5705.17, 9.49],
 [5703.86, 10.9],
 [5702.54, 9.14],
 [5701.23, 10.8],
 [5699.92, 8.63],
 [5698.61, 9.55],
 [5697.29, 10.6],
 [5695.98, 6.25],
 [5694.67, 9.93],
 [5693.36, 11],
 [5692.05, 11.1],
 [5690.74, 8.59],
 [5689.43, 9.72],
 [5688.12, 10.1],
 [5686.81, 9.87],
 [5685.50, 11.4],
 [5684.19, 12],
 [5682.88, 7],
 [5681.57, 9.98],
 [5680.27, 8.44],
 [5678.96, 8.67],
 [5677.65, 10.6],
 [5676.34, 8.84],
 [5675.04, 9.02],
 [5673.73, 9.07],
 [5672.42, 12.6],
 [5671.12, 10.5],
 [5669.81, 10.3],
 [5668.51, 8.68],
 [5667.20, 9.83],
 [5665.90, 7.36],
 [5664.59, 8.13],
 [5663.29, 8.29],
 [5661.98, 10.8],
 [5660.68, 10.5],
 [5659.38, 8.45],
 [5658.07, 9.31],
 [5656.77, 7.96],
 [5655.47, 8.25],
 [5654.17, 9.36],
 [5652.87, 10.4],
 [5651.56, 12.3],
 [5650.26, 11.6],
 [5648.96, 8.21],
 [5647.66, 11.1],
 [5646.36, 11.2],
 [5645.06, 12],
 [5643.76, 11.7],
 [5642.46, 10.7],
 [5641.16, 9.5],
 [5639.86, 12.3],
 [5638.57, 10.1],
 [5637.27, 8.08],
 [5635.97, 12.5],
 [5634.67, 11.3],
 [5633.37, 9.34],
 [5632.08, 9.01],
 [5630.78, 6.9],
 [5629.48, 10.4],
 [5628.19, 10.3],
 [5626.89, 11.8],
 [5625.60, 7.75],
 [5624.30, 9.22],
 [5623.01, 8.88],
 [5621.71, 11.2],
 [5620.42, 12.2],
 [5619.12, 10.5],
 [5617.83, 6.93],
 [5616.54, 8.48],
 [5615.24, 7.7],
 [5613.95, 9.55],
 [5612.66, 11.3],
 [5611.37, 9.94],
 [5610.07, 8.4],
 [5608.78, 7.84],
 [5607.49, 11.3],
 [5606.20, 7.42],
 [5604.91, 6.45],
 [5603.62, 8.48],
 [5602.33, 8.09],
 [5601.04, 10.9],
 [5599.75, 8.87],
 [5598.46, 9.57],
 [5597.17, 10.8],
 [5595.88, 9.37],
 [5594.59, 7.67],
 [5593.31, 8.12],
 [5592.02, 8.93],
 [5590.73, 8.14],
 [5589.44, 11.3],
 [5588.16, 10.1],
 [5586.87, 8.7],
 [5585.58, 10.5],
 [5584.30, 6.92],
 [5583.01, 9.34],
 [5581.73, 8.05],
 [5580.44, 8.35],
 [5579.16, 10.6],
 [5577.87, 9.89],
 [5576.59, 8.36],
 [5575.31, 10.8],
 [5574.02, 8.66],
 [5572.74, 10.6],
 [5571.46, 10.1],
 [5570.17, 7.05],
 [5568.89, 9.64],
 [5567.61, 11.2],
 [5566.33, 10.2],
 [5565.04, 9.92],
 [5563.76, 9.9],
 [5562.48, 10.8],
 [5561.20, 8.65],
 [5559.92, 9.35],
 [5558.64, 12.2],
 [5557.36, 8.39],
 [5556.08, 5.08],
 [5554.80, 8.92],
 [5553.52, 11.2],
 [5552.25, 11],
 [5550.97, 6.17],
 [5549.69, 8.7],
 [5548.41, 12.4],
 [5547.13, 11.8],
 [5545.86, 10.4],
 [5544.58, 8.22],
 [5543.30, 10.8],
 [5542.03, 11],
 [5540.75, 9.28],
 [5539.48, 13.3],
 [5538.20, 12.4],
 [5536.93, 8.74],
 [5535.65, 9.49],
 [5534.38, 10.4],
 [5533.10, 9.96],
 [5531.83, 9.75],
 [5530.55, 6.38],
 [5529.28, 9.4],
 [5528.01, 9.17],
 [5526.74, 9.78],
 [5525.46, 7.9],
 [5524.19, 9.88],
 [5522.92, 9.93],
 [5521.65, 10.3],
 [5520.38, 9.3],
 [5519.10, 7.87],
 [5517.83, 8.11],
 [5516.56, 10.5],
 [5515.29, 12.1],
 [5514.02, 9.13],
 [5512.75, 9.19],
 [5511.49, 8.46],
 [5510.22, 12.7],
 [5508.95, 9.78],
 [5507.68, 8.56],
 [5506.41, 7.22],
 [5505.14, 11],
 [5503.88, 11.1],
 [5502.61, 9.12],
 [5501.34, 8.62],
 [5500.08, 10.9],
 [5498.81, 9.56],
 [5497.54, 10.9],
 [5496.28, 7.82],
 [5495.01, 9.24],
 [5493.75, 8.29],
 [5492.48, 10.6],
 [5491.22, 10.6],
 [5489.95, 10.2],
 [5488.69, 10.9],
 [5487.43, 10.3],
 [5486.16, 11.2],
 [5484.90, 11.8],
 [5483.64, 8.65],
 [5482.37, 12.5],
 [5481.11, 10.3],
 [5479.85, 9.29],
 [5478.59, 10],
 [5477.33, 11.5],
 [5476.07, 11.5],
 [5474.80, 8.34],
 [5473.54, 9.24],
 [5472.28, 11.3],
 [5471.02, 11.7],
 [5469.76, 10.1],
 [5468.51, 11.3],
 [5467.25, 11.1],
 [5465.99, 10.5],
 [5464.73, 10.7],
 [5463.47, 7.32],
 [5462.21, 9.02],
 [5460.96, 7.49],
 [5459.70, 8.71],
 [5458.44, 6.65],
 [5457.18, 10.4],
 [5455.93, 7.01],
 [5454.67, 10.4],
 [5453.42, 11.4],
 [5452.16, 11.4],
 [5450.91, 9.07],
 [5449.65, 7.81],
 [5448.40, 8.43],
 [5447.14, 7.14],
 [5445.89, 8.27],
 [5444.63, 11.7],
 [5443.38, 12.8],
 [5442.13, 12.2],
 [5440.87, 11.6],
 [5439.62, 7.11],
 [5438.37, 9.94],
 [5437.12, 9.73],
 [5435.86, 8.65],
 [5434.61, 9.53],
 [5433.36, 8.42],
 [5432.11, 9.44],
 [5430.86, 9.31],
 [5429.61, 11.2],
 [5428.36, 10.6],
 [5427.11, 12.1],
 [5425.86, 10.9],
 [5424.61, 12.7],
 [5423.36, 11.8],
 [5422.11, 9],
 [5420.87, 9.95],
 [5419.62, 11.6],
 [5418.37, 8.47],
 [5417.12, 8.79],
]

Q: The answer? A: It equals 1.06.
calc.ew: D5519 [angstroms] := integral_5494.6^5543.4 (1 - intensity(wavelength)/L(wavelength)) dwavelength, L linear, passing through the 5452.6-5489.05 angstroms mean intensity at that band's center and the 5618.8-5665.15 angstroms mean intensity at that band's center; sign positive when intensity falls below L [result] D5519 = 1.5 angstroms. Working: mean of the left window 10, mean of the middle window 9.71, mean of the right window 10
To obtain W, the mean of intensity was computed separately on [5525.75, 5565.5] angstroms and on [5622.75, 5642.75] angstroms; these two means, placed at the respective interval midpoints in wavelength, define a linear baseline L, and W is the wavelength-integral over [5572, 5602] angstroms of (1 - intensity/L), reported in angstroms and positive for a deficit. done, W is 1.5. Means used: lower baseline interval 9.76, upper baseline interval 9.89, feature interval 9.32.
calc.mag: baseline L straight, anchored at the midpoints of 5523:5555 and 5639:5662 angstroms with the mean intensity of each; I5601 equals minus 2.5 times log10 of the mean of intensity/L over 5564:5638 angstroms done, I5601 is 0.083 mag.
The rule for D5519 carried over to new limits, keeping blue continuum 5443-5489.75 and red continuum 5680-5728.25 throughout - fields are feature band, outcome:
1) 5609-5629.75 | 0.4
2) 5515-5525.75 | 0.4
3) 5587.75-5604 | 0.9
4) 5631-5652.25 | -1.8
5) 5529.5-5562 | 0.3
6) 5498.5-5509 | 0.4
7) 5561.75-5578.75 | 0.1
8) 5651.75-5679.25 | 0.9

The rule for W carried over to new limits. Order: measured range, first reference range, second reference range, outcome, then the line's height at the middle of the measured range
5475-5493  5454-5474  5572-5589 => -2.04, 9.53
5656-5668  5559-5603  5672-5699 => 0.86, 9.64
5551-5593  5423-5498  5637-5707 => 2.15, 9.91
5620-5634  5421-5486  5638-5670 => 0.35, 9.94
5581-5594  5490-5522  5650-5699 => 0.85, 9.63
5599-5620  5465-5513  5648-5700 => 1.86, 9.79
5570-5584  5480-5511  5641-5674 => 1.02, 10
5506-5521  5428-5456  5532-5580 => 0.58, 9.83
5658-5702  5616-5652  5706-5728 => 1.47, 9.92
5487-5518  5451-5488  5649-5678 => 0.42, 9.95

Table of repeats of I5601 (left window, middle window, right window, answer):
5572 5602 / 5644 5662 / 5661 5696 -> -0.06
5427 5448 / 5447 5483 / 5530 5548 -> 0.03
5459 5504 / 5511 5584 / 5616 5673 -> 0.04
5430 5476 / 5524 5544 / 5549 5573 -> -0.04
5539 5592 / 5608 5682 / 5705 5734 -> 0.00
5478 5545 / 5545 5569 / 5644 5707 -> 0.01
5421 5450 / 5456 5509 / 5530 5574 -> 0.01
